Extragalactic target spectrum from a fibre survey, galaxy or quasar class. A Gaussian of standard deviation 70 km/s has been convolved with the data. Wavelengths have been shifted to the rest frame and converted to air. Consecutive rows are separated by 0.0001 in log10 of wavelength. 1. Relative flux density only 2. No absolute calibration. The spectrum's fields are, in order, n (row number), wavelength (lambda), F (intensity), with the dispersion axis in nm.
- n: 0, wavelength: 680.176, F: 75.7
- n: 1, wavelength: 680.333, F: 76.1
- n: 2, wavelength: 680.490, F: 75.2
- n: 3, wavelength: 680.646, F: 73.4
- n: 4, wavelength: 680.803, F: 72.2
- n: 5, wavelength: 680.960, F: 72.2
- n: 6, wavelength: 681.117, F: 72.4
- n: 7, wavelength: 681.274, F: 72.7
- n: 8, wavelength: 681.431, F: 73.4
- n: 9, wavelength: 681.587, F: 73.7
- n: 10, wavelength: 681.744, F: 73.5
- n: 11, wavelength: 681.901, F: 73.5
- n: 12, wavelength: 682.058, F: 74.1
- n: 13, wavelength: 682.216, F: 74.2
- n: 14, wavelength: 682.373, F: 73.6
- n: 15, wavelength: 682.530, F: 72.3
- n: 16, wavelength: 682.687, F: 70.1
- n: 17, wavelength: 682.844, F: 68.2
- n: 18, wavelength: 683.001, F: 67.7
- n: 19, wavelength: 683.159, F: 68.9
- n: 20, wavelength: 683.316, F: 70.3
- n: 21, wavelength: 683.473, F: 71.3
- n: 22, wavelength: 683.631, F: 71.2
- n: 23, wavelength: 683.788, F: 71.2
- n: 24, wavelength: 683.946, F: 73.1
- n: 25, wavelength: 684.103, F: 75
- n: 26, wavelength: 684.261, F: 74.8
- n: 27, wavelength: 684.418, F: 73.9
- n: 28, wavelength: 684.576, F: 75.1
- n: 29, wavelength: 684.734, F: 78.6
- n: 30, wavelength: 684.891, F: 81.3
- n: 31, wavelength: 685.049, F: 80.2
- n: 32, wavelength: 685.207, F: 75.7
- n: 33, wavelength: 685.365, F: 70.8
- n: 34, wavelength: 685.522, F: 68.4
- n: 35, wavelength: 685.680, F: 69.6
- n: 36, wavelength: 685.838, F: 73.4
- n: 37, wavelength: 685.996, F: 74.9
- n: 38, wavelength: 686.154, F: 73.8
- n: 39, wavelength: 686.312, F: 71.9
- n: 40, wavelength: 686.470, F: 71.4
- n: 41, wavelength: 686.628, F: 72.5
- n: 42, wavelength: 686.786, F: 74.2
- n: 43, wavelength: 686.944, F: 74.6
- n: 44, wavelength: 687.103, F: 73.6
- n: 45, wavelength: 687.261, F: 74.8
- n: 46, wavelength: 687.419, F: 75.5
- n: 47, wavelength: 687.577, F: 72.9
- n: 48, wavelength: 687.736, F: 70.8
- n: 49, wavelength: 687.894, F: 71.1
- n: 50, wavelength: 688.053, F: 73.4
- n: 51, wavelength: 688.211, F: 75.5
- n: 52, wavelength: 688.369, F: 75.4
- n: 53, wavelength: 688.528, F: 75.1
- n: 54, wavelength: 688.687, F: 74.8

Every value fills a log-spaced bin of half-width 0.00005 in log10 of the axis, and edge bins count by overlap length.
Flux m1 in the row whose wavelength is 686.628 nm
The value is 72.5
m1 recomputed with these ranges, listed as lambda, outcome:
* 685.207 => 75.7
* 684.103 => 75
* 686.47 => 71.4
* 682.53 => 72.3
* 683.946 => 73.1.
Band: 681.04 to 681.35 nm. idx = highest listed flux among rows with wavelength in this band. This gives 72.7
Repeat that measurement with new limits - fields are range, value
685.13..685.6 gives 75.7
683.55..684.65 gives 75.1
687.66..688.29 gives 75.5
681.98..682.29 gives 74.2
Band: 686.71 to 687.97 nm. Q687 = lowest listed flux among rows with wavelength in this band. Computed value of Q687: 70.8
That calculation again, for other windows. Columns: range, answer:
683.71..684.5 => 71.2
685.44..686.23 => 68.4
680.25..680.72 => 73.4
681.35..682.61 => 72.3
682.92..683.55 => 67.7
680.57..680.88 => 72.2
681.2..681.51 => 72.7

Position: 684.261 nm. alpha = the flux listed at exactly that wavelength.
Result 74.8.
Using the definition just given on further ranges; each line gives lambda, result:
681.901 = 73.5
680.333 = 76.1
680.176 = 75.7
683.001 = 67.7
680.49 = 75.2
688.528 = 75.1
